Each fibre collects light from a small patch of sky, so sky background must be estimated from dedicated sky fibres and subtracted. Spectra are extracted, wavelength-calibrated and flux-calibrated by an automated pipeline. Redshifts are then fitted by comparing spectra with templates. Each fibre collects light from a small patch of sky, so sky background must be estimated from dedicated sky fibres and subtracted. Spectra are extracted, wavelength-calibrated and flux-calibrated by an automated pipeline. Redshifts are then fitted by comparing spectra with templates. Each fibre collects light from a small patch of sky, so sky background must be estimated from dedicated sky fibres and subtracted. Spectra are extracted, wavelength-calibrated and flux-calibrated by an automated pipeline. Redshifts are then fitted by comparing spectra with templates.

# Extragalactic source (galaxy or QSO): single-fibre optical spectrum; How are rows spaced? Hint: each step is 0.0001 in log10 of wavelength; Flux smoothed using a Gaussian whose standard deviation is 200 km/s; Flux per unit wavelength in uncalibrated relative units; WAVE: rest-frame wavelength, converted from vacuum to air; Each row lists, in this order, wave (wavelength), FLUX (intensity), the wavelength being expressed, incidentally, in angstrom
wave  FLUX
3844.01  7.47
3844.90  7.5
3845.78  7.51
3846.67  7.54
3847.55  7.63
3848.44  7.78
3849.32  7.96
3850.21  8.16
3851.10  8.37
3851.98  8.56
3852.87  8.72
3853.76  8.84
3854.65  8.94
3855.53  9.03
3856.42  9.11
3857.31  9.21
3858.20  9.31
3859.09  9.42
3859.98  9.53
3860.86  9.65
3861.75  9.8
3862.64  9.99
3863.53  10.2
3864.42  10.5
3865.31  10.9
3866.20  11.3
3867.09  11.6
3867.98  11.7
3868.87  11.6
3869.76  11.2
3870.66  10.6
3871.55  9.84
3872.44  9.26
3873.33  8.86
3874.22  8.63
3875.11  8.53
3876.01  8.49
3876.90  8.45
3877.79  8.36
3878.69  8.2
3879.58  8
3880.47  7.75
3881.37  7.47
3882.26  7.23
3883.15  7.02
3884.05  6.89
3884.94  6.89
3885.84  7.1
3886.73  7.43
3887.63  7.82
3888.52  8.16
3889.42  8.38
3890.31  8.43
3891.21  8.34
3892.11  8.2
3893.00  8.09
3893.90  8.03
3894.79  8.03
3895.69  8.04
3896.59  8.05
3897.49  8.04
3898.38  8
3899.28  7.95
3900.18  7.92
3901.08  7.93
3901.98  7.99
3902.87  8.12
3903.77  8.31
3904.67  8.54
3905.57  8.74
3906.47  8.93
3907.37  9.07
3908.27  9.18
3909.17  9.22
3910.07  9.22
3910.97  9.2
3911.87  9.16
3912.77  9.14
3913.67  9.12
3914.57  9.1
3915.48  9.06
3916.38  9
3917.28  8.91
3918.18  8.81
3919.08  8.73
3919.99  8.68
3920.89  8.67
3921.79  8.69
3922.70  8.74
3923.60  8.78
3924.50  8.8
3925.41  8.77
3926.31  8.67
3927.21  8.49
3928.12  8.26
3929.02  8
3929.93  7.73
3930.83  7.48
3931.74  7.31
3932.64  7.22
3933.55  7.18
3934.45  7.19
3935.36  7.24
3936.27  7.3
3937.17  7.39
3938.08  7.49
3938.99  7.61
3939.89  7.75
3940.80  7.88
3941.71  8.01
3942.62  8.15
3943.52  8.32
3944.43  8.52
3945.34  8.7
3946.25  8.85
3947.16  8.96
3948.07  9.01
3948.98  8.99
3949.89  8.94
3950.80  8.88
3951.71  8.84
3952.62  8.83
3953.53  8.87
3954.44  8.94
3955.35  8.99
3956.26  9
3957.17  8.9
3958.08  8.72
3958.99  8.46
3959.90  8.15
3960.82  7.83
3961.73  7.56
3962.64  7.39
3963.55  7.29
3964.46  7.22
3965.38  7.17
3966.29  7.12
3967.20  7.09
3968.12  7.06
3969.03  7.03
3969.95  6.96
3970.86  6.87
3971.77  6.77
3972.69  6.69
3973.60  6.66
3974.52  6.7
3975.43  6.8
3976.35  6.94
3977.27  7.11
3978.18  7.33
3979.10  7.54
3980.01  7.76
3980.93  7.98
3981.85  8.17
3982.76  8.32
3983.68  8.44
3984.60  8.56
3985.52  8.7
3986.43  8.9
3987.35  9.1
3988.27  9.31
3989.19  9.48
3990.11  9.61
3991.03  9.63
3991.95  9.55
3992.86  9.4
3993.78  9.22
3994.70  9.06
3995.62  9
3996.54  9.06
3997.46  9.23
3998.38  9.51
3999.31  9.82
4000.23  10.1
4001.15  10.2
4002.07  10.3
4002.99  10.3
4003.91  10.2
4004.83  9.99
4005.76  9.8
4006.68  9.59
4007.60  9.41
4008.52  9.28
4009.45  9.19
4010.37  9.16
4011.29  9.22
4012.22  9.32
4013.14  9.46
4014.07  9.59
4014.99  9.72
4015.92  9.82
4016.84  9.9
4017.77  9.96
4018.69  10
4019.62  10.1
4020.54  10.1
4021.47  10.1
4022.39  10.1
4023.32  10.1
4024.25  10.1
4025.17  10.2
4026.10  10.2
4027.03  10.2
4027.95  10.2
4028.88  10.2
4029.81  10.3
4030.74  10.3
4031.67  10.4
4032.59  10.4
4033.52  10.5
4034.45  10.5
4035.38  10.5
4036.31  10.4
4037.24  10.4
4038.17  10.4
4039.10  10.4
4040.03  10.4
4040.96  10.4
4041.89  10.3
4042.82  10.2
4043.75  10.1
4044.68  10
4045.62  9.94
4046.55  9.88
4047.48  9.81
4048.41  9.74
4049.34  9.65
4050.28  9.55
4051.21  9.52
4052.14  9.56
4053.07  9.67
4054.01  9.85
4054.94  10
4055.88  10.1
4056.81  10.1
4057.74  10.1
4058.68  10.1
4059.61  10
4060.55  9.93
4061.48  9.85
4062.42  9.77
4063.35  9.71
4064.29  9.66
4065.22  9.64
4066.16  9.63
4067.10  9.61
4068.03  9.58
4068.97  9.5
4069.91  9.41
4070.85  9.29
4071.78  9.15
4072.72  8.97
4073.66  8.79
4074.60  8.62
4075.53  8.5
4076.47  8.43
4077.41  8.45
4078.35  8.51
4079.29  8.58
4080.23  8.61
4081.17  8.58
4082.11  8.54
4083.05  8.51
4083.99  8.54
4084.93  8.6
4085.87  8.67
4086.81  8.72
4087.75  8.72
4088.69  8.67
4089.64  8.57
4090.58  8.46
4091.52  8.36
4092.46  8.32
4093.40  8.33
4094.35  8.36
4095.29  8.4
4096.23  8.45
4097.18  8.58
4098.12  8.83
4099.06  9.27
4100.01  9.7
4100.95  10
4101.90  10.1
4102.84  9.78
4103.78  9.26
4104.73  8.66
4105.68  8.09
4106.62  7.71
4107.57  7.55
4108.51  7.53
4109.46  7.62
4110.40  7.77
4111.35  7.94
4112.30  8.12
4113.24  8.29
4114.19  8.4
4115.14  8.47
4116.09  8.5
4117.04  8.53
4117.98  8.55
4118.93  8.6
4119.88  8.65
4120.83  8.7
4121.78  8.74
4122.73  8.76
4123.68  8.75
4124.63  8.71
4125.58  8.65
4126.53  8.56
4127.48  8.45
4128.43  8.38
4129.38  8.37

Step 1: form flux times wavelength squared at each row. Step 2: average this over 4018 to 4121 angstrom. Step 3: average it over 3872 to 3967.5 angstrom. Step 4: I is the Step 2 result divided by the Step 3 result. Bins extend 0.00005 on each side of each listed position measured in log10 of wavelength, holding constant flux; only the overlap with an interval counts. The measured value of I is 1.22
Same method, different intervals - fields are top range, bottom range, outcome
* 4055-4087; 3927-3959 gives 1.19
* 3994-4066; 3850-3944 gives 1.23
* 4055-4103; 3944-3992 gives 1.18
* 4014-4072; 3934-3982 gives 1.33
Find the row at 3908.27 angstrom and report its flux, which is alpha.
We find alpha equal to 9.18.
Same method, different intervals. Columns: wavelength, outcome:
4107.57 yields 7.55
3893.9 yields 8.03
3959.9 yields 8.15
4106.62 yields 7.71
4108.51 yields 7.53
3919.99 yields 8.68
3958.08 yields 8.72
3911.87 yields 9.16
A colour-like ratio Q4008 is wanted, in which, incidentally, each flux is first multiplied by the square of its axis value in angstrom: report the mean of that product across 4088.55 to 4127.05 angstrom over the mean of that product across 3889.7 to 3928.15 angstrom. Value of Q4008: 1.10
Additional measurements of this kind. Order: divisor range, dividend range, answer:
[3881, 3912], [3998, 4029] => 1.29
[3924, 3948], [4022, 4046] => 1.35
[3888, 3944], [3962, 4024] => 1.10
